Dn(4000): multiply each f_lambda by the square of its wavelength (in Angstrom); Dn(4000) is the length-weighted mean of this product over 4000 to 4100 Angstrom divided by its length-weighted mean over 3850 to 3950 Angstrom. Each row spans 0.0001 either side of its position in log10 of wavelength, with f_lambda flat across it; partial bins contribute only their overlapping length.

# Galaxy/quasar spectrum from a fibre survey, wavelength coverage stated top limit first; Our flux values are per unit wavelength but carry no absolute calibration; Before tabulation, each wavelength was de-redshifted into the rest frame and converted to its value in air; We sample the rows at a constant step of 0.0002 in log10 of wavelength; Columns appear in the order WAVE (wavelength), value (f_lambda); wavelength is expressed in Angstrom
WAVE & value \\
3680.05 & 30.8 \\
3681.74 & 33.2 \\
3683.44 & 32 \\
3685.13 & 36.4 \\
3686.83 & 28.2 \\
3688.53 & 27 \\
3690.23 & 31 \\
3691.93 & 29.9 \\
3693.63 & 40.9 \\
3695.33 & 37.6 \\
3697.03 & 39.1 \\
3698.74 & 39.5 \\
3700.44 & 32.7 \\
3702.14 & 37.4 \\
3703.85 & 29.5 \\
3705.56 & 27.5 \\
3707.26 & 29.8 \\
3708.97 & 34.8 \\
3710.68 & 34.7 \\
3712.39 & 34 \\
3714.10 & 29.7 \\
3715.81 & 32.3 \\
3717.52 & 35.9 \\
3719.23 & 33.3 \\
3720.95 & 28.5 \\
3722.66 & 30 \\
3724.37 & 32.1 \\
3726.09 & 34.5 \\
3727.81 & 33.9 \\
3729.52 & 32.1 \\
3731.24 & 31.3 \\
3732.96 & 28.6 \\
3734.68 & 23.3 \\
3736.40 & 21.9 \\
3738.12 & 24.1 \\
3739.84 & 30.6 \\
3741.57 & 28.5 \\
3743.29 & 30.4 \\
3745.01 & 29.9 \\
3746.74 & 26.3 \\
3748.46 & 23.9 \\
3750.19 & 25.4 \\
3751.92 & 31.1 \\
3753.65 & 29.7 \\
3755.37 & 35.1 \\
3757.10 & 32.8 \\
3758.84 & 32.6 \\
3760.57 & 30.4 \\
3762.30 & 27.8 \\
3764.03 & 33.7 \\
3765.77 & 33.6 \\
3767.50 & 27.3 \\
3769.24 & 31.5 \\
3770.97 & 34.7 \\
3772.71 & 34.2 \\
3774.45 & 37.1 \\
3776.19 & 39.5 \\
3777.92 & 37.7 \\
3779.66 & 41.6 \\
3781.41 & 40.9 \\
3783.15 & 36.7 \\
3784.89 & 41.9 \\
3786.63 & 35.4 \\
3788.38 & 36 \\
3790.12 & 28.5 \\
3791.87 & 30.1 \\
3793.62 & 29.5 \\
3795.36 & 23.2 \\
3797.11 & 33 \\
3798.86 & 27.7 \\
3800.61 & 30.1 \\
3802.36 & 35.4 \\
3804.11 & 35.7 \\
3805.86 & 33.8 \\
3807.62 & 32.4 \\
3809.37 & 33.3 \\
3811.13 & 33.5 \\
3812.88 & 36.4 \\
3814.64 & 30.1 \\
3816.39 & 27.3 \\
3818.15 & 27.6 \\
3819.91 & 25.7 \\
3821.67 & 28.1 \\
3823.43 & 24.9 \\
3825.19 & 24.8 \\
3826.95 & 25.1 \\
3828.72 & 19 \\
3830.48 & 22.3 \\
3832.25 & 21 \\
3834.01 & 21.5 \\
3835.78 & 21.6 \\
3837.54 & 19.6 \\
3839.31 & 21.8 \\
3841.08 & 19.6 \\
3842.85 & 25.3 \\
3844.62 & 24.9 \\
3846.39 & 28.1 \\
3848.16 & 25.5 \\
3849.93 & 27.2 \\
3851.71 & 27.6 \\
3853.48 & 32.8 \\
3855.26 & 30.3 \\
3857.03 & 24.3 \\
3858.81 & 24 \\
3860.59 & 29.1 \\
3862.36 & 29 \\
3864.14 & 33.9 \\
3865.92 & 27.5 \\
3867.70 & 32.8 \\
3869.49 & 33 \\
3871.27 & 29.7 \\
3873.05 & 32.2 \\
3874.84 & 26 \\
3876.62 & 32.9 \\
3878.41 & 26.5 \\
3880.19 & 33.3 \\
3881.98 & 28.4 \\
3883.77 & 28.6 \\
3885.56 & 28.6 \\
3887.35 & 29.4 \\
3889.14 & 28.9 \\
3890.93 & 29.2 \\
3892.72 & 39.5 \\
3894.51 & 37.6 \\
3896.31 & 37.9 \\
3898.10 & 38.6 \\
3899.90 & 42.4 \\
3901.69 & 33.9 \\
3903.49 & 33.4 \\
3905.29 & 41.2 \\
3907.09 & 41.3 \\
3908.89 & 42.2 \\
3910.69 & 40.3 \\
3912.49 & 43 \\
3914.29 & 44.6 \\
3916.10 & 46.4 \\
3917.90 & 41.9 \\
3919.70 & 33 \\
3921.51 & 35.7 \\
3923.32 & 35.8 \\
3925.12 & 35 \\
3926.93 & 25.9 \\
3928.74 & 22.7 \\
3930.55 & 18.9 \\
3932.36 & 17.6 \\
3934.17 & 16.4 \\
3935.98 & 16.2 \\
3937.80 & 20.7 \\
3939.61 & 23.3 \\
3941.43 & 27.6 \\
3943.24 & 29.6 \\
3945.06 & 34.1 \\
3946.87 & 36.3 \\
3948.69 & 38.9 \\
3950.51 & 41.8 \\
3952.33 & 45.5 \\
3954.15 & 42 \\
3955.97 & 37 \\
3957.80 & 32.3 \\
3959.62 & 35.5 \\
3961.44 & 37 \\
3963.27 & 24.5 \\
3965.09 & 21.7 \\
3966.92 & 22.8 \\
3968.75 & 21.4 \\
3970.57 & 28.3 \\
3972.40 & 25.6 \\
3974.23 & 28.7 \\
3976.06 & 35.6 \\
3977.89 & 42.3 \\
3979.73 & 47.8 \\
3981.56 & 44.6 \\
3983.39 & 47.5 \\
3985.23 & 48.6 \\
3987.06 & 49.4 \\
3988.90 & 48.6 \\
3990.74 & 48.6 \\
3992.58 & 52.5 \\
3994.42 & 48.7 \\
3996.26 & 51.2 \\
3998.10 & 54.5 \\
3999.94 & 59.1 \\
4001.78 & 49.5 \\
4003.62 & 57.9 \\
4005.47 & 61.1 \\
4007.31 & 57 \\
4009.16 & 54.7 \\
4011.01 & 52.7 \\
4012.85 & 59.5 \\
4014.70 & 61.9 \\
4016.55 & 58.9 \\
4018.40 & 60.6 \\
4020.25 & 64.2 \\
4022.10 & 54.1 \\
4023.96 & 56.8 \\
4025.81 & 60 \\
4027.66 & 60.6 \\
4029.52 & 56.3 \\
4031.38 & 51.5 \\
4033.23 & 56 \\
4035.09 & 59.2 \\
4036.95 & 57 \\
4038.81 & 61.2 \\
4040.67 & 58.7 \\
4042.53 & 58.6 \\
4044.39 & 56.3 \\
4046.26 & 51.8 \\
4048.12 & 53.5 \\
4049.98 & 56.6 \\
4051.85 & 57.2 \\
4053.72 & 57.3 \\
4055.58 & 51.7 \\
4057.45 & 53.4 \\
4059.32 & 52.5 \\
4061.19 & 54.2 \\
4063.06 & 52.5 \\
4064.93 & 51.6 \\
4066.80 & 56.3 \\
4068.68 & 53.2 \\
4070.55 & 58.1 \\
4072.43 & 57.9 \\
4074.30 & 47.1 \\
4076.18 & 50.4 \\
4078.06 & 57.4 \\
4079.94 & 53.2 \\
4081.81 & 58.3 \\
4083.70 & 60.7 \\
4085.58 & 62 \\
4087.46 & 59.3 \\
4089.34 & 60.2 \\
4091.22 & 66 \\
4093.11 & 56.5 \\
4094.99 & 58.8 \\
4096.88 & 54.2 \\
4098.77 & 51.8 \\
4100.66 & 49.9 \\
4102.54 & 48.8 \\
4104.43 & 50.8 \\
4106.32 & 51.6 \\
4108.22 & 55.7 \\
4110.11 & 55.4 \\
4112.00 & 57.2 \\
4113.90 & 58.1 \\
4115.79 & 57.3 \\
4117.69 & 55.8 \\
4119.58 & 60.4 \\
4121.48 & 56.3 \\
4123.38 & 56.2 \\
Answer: 1.9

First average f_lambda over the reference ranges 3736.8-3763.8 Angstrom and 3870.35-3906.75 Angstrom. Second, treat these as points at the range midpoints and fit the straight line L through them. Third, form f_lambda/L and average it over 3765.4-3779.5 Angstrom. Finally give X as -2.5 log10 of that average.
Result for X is -0.169 mag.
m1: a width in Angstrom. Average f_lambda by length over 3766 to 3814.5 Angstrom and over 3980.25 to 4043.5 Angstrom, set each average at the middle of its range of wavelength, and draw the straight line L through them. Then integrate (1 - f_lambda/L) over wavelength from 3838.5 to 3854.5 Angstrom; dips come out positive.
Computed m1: 5.5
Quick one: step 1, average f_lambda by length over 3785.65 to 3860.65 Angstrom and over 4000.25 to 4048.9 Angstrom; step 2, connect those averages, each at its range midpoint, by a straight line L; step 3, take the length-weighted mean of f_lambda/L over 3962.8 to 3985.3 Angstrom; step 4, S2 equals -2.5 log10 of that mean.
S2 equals 0.44 mag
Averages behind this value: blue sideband 27.7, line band 33.4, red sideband 57.3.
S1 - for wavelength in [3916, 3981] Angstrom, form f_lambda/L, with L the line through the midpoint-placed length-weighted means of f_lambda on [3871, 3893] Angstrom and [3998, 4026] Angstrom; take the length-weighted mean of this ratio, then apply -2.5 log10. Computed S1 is 0.373 mag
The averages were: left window 30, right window 57.7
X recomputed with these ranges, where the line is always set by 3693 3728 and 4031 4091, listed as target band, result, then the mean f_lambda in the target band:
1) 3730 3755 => 0.27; 27.7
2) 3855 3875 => 0.42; 29.4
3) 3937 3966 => 0.43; 33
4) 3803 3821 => 0.26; 31.6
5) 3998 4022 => -0.10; 57.8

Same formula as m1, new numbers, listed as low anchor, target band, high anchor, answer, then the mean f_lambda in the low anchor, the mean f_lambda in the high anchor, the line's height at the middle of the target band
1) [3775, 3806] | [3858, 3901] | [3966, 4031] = 9.70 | 34.3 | 49.5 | 40.8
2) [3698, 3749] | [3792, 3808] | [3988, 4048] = 2.68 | 30.7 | 56.2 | 37.3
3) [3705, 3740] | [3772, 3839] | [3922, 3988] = 1.54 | 30.6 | 32.2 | 31.2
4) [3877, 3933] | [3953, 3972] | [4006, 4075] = 5.75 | 34.3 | 56.3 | 43.6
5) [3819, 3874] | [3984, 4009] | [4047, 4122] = -4.55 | 26.2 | 55.5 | 44.7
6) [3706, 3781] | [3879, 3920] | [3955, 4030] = 4.47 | 31.4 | 46.8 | 41.1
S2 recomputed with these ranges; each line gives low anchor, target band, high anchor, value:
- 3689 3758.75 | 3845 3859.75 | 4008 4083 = 0.44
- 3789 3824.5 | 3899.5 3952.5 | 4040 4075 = 0.25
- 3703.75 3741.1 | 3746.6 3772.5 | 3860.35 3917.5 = 0.03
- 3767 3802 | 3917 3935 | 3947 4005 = 0.35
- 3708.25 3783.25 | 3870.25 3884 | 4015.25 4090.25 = 0.38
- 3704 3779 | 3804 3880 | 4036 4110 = 0.36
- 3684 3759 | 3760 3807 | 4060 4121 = 0.06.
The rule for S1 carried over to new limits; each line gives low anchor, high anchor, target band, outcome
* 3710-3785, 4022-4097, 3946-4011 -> 0.183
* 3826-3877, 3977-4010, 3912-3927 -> -0.006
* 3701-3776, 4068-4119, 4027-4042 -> -0.116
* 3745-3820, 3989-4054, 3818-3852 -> 0.492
